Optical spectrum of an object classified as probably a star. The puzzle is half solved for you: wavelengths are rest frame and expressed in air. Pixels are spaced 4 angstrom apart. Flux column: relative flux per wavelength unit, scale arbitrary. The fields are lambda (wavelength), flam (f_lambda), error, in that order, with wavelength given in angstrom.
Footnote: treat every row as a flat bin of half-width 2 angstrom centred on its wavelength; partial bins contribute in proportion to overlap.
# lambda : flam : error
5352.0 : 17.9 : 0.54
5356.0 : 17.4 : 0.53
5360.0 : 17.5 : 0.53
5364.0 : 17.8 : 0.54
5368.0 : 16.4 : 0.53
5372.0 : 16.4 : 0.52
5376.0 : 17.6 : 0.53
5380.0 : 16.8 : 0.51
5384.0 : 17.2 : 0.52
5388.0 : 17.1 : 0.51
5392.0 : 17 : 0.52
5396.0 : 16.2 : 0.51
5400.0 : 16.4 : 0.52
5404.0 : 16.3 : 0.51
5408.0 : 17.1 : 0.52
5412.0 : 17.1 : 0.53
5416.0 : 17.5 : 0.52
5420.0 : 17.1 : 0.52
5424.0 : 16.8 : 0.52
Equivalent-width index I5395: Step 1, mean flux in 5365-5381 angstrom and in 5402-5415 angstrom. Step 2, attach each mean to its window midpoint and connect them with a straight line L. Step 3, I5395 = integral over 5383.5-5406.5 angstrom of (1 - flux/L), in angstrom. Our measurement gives 0.3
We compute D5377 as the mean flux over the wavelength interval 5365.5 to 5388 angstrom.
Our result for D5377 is 16.9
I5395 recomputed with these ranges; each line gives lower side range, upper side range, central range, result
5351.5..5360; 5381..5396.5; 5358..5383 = 0.3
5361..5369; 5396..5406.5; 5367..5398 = -0.1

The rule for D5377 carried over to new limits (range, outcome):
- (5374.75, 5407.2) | 16.8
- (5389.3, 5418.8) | 16.8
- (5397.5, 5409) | 16.5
